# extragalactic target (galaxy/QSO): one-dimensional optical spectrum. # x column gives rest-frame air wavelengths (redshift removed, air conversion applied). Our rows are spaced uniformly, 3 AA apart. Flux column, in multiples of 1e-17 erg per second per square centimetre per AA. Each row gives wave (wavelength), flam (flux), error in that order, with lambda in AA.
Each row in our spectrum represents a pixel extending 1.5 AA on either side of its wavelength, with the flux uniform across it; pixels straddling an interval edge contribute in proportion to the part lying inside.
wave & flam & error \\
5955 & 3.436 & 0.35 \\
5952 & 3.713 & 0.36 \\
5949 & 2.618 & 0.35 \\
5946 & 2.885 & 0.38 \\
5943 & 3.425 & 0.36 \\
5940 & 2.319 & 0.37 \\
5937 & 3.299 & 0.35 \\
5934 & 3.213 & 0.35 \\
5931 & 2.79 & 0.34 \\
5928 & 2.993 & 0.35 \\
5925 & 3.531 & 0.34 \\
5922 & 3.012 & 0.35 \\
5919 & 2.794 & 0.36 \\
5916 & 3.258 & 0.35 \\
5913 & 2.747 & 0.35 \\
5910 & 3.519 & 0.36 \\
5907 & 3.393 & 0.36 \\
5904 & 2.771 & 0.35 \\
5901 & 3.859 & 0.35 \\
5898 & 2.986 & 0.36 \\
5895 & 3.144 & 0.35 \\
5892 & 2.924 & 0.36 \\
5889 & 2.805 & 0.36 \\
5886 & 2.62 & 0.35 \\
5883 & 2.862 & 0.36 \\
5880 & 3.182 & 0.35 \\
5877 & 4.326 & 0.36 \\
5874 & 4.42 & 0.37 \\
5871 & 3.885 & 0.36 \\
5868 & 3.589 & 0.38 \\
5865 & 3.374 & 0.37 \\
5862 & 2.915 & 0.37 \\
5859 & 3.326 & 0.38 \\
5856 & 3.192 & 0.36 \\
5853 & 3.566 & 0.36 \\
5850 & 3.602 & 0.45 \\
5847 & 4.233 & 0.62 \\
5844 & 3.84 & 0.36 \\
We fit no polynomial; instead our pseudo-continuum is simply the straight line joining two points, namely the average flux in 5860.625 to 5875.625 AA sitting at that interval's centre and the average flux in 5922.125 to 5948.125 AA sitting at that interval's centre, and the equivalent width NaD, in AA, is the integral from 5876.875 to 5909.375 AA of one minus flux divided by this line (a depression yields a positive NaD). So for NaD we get 2.7 AA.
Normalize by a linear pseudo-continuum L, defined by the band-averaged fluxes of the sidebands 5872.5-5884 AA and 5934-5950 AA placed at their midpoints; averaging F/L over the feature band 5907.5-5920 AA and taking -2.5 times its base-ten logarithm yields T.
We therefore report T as 0.06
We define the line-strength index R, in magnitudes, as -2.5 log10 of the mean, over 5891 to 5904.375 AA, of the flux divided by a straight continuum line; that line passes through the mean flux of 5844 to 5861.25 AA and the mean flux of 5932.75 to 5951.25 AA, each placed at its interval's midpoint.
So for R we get 0.03 mag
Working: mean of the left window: 3.58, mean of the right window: 2.99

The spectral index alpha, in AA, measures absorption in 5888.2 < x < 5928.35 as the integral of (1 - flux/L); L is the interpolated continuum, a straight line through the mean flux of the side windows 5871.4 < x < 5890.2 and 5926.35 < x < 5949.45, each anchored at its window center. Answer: 0.7 AA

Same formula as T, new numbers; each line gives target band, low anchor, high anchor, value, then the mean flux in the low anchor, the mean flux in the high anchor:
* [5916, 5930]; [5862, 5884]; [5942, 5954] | 0.08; 3.63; 3.16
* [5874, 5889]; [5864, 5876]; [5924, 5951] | 0.12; 3.86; 3.01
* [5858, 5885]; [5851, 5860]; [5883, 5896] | -0.13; 3.38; 2.86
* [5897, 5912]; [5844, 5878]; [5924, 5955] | 0.02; 3.67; 3.09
